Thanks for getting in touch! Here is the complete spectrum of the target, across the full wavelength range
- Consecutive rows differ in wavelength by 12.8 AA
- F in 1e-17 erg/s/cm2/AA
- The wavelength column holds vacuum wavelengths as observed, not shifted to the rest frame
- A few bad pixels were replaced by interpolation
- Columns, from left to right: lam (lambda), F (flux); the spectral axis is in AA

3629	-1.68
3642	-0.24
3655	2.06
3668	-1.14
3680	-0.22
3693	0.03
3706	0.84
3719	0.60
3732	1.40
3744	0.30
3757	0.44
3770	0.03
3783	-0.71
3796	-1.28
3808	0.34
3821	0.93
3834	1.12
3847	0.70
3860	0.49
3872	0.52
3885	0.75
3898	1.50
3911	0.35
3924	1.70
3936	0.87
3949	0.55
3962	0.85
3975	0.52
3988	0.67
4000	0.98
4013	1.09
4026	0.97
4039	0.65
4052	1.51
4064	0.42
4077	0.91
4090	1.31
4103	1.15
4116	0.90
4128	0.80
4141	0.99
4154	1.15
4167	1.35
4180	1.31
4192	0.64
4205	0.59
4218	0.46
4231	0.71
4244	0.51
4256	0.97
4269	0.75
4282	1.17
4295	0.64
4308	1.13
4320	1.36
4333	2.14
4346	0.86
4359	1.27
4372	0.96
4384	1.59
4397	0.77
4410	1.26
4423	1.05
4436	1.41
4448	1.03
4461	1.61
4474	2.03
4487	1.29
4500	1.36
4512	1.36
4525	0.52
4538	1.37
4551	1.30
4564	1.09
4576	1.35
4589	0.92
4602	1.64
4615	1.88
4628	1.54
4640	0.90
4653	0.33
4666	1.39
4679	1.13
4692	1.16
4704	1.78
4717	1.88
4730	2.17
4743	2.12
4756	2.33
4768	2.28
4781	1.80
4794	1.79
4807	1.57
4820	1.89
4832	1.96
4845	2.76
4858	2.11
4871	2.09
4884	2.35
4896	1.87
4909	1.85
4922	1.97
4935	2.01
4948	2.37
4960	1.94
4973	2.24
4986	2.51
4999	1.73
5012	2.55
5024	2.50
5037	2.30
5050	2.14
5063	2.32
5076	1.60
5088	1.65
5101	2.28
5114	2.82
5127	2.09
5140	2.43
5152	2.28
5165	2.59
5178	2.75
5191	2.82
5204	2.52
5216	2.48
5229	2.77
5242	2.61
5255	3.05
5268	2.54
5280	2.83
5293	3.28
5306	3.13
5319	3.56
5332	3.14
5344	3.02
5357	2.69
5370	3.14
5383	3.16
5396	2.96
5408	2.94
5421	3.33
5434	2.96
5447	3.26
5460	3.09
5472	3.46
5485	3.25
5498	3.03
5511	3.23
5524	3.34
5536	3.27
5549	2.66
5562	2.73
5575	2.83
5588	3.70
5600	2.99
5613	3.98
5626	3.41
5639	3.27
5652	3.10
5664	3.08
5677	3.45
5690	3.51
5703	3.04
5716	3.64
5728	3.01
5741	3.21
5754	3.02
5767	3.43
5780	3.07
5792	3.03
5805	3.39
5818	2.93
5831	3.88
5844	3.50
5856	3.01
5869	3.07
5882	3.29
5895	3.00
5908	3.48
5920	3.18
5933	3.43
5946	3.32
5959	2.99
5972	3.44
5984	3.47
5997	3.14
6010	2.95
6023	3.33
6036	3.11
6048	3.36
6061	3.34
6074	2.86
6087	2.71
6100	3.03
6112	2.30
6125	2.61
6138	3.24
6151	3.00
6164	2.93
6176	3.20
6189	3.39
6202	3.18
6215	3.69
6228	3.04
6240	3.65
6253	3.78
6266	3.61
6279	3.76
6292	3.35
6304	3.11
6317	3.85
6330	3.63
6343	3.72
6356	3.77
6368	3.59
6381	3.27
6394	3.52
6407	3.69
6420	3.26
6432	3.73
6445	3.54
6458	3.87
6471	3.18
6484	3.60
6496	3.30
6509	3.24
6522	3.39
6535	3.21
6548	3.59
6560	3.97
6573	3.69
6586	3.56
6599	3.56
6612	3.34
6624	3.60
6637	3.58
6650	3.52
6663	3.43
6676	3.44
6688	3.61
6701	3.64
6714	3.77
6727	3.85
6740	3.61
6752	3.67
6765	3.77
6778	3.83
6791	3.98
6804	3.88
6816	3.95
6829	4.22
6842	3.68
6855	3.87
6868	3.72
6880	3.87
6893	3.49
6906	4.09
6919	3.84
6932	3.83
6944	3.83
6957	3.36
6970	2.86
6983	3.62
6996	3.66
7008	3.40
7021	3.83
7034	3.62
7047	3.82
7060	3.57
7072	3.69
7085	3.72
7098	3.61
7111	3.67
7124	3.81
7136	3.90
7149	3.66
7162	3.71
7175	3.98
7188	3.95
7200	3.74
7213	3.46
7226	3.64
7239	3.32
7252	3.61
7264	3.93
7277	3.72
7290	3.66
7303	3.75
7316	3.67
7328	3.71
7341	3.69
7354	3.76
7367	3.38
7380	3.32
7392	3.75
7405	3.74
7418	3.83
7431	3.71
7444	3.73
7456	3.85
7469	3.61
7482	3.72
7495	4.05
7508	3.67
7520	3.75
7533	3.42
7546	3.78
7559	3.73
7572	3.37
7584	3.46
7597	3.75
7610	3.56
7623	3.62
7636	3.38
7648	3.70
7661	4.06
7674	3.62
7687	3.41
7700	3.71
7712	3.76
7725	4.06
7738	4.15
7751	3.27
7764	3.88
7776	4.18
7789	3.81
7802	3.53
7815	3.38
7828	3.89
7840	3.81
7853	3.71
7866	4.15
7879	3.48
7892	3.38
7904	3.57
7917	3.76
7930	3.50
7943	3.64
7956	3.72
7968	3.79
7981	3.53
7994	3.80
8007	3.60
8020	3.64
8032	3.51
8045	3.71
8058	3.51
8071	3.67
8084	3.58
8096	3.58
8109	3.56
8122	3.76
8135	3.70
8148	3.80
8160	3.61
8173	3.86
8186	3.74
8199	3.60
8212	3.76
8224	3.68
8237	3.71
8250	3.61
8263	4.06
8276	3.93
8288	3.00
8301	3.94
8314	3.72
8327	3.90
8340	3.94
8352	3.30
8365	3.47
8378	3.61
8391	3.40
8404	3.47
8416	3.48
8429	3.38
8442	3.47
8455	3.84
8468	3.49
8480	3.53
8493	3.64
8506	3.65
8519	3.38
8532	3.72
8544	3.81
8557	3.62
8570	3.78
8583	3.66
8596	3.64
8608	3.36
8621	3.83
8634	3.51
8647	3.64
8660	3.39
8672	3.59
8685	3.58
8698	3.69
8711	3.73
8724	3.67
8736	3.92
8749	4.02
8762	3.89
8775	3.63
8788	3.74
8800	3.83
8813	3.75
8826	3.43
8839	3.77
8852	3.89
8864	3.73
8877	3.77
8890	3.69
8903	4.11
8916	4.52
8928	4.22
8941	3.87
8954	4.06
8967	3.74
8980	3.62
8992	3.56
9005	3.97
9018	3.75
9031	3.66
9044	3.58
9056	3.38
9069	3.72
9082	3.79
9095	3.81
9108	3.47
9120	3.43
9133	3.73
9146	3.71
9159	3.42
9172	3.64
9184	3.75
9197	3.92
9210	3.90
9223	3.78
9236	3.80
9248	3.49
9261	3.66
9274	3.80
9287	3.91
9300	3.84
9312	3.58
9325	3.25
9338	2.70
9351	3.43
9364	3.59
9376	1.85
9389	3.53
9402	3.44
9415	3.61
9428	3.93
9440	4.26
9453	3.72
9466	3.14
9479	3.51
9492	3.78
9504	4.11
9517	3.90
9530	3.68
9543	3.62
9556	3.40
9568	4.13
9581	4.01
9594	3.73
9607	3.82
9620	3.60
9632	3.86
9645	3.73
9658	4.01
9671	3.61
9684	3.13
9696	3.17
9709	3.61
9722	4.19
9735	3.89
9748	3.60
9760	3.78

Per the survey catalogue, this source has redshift 0.182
